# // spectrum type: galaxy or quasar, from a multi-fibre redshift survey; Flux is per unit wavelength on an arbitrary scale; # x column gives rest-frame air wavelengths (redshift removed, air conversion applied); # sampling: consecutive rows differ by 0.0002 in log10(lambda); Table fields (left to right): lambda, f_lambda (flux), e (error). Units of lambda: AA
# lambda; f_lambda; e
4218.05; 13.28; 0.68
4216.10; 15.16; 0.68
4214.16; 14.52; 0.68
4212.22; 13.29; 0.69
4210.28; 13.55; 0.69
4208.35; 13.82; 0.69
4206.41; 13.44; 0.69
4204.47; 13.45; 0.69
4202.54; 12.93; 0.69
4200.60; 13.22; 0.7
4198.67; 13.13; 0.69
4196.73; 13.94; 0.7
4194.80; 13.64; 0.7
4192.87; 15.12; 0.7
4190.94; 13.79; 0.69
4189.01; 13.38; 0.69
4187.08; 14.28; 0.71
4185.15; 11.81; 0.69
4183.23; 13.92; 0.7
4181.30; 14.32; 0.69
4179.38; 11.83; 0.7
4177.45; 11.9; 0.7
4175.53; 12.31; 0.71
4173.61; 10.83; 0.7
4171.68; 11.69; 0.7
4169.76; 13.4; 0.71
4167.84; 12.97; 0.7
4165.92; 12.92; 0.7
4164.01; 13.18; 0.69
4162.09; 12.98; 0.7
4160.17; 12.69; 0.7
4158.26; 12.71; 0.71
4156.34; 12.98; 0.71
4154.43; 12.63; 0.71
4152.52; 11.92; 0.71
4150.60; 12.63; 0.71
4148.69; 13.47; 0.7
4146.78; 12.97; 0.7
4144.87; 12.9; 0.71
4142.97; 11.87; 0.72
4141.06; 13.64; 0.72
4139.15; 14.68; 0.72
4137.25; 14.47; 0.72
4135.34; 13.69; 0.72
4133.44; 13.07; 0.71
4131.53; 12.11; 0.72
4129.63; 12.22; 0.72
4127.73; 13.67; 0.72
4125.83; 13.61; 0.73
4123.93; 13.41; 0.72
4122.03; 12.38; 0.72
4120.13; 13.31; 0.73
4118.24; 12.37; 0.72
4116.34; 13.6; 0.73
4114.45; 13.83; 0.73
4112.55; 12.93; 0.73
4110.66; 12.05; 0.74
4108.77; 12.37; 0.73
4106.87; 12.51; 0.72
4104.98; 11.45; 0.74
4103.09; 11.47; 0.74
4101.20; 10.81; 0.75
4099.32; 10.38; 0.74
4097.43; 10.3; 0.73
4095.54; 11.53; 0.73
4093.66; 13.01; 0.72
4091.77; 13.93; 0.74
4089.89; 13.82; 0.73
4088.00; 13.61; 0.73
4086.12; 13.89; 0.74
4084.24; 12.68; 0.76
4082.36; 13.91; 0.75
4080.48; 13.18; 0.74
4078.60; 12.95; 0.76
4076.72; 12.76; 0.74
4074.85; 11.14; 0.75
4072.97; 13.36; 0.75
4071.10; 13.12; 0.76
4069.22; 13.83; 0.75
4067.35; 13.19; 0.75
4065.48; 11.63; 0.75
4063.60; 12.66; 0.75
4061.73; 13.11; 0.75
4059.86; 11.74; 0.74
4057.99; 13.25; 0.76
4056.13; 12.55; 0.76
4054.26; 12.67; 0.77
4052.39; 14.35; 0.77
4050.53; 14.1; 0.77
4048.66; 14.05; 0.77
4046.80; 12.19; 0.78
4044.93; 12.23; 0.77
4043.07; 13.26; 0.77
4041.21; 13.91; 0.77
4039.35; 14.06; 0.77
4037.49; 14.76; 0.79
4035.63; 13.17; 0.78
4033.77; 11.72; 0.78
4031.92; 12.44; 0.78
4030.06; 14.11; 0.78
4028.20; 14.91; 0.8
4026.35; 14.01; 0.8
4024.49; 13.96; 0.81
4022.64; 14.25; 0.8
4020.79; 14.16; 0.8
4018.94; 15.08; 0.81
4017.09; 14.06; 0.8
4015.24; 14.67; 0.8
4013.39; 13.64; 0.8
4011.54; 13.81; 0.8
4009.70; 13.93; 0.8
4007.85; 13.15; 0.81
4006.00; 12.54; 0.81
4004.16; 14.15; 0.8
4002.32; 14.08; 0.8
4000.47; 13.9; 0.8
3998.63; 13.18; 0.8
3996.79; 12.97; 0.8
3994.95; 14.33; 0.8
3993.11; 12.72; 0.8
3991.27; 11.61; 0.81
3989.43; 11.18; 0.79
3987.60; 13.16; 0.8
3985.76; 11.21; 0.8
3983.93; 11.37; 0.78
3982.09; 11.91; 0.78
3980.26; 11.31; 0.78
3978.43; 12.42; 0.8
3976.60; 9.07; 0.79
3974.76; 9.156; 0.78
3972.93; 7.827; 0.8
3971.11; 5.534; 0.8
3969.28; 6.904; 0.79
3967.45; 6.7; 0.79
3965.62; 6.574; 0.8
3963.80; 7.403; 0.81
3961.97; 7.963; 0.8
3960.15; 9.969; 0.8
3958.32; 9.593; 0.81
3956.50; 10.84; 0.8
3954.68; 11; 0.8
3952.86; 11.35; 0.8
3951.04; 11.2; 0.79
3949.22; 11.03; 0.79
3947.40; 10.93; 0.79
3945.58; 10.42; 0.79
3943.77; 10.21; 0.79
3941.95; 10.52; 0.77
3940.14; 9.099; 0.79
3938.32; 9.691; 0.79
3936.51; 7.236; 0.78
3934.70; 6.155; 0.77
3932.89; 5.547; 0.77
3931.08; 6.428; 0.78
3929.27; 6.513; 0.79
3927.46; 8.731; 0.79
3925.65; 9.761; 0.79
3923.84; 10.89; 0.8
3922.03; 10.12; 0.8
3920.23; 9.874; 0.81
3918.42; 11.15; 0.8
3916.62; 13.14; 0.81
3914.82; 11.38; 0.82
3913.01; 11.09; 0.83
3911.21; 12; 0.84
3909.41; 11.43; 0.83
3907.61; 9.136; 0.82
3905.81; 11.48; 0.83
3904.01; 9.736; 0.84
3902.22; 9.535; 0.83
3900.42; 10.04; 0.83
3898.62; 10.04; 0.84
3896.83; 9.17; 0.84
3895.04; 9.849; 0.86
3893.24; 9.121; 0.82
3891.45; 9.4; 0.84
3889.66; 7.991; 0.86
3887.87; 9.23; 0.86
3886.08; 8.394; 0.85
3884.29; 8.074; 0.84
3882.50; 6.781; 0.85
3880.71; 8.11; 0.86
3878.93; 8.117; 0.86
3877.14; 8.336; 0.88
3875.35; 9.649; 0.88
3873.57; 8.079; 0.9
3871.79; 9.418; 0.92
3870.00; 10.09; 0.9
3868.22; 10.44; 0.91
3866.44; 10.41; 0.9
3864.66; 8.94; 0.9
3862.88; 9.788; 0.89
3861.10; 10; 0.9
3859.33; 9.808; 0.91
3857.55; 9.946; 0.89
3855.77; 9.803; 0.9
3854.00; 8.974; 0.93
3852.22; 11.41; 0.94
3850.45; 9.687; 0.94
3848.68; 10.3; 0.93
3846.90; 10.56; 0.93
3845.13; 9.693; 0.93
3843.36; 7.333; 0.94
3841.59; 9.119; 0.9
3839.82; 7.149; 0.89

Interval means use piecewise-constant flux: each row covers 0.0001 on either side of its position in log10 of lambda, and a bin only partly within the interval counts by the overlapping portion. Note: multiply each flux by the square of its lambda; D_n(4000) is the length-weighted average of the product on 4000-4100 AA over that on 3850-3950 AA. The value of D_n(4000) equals 1.51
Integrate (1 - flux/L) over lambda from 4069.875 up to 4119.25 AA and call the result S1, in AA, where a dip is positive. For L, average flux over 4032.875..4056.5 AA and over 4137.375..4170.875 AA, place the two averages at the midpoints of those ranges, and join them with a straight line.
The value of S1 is 2.2 AA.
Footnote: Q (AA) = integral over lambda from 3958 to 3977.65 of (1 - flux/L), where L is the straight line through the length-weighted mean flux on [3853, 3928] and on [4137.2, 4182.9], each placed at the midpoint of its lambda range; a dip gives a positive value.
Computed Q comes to 5.1 AA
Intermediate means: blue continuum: 9.71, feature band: 7.86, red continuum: 12.8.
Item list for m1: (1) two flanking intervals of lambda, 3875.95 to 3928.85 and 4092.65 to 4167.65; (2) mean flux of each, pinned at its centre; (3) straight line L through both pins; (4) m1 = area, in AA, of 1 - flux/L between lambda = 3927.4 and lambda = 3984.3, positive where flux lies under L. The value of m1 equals 7.3 AA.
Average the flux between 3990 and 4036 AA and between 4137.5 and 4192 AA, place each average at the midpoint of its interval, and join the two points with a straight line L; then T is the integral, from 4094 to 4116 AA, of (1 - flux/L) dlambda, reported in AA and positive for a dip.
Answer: 2.2 AA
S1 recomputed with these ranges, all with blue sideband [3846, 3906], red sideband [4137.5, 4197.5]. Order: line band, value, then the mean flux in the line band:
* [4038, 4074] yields -4.62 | 13.1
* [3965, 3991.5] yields 2.42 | 9.72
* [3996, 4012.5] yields -3.79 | 13.5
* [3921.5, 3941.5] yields 3.72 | 8.21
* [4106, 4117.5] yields -0.50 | 12.9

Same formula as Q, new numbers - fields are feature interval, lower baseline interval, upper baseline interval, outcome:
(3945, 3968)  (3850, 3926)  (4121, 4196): 2.03 AA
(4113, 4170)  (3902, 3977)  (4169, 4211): -2.95 AA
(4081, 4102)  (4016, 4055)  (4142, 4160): 1.04 AA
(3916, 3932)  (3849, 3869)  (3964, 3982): -0.73 AA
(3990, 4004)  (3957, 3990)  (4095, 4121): -4.79 AA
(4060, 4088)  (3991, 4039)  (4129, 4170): 0.93 AA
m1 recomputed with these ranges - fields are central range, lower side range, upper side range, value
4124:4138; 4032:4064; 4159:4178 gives -0.6 AA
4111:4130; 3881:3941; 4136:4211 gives -1.2 AA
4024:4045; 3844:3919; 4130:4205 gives -3.8 AA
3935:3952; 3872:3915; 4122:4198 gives 0.3 AA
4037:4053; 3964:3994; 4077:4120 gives -3.2 AA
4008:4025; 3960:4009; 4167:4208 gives -4.4 AA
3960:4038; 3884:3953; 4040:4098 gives -3.3 AA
